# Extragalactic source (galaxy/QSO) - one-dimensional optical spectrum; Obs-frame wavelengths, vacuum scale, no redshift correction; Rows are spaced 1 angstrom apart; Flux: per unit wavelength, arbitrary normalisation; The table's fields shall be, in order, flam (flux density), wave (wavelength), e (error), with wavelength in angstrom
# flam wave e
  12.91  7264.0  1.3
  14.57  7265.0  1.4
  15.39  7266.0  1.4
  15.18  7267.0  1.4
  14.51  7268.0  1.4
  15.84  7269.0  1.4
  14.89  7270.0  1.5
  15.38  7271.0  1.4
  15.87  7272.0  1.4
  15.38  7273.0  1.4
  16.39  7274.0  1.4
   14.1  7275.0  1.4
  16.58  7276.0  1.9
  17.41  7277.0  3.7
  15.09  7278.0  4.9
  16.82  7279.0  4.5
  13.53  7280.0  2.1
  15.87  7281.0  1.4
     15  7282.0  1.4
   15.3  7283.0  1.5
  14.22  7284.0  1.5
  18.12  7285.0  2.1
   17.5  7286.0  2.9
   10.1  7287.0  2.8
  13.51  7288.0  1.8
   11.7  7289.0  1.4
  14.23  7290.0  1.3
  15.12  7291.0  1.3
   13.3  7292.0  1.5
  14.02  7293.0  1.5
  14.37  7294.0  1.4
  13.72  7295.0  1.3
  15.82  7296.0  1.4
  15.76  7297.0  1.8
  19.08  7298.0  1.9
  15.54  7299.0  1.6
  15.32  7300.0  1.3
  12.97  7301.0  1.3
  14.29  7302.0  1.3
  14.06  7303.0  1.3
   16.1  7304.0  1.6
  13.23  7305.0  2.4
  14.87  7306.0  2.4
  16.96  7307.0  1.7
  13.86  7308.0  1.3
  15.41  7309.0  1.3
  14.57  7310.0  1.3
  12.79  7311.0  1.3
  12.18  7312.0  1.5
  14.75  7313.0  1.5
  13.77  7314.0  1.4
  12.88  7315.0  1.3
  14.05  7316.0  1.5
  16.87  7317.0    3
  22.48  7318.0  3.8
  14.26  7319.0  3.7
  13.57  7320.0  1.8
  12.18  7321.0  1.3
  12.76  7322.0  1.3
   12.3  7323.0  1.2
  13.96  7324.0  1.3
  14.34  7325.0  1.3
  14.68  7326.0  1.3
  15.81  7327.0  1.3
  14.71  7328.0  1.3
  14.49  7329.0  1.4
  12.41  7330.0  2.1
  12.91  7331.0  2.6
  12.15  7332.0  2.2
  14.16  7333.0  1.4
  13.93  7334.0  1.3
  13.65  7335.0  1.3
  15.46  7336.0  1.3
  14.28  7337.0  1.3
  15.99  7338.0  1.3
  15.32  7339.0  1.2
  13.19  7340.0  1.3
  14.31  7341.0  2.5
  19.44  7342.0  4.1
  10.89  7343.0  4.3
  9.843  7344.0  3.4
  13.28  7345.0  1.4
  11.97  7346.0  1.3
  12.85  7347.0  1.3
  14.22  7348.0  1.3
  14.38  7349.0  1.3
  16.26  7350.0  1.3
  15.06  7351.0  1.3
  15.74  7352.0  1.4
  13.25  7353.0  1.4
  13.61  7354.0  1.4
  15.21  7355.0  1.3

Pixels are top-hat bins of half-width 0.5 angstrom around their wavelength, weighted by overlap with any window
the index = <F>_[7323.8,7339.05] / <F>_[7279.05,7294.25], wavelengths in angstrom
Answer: 1.0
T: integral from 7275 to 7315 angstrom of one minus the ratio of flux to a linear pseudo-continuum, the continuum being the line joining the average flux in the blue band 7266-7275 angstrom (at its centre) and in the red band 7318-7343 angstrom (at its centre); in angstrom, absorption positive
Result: 0.43 angstrom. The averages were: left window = 15.4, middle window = 14.8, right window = 14.3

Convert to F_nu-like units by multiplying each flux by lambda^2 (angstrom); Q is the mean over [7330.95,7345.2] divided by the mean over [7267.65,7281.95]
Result 0.91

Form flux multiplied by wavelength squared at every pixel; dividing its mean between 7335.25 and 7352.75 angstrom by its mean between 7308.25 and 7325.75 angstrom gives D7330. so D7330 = 1.0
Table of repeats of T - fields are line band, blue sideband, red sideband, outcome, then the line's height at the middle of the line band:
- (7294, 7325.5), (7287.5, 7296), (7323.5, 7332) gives -1.60 angstrom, 14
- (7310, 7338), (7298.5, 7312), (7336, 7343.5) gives 0.96 angstrom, 14.7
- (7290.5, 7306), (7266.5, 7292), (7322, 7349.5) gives -0.19 angstrom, 14.7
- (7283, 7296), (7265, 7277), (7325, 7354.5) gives 0.71 angstrom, 15.1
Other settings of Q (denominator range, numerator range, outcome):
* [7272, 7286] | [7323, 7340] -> 0.91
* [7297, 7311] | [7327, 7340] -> 0.95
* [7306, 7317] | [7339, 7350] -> 0.96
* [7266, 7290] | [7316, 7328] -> 0.99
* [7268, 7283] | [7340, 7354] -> 0.91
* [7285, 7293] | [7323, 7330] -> 1.04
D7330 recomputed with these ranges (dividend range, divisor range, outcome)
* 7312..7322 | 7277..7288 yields 0.98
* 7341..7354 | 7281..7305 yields 0.96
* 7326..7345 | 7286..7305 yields 0.98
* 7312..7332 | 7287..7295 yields 1.06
